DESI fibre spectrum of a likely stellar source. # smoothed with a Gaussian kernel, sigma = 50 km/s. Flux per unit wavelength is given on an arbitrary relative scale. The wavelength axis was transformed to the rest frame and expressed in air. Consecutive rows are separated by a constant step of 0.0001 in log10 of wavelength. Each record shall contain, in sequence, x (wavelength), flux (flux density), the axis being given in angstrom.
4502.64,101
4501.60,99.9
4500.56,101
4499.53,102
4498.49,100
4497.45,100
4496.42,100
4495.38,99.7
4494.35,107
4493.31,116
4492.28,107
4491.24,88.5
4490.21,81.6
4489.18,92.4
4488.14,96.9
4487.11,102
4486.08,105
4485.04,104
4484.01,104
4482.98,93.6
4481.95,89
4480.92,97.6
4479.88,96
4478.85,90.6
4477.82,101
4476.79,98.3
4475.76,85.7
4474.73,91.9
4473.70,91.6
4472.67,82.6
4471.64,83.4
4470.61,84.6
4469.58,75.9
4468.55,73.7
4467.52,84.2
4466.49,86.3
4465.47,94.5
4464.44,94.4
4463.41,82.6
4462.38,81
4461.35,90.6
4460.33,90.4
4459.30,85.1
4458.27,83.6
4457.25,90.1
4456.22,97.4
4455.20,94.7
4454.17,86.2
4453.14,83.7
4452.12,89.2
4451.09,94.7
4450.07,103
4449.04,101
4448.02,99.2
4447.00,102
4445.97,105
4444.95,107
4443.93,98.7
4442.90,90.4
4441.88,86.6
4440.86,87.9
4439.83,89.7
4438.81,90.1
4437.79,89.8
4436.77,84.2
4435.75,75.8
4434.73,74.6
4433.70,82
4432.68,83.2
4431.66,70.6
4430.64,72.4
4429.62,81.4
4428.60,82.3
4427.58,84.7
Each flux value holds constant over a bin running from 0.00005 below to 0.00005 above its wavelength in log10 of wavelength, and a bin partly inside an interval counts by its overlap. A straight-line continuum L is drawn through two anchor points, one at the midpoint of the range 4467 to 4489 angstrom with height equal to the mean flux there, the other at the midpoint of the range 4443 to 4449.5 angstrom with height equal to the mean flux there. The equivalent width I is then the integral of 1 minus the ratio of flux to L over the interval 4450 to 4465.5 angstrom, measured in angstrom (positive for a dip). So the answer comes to 1.3 angstrom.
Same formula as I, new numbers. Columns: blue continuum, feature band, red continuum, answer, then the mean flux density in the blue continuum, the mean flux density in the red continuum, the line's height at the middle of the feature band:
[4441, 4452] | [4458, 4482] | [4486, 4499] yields 2.6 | 98.1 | 99.5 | 98.8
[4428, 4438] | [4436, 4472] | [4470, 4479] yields -2.5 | 79.3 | 89.8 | 84.6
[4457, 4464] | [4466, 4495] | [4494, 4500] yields 0.4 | 86.1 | 101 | 94.4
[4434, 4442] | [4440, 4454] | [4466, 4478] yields -1.7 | 84.6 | 86.2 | 85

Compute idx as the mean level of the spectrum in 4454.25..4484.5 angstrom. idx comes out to 89.4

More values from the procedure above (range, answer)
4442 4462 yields 94.1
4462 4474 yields 84.5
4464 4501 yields 94.5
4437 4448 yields 94.7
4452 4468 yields 88.4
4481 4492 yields 96.1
